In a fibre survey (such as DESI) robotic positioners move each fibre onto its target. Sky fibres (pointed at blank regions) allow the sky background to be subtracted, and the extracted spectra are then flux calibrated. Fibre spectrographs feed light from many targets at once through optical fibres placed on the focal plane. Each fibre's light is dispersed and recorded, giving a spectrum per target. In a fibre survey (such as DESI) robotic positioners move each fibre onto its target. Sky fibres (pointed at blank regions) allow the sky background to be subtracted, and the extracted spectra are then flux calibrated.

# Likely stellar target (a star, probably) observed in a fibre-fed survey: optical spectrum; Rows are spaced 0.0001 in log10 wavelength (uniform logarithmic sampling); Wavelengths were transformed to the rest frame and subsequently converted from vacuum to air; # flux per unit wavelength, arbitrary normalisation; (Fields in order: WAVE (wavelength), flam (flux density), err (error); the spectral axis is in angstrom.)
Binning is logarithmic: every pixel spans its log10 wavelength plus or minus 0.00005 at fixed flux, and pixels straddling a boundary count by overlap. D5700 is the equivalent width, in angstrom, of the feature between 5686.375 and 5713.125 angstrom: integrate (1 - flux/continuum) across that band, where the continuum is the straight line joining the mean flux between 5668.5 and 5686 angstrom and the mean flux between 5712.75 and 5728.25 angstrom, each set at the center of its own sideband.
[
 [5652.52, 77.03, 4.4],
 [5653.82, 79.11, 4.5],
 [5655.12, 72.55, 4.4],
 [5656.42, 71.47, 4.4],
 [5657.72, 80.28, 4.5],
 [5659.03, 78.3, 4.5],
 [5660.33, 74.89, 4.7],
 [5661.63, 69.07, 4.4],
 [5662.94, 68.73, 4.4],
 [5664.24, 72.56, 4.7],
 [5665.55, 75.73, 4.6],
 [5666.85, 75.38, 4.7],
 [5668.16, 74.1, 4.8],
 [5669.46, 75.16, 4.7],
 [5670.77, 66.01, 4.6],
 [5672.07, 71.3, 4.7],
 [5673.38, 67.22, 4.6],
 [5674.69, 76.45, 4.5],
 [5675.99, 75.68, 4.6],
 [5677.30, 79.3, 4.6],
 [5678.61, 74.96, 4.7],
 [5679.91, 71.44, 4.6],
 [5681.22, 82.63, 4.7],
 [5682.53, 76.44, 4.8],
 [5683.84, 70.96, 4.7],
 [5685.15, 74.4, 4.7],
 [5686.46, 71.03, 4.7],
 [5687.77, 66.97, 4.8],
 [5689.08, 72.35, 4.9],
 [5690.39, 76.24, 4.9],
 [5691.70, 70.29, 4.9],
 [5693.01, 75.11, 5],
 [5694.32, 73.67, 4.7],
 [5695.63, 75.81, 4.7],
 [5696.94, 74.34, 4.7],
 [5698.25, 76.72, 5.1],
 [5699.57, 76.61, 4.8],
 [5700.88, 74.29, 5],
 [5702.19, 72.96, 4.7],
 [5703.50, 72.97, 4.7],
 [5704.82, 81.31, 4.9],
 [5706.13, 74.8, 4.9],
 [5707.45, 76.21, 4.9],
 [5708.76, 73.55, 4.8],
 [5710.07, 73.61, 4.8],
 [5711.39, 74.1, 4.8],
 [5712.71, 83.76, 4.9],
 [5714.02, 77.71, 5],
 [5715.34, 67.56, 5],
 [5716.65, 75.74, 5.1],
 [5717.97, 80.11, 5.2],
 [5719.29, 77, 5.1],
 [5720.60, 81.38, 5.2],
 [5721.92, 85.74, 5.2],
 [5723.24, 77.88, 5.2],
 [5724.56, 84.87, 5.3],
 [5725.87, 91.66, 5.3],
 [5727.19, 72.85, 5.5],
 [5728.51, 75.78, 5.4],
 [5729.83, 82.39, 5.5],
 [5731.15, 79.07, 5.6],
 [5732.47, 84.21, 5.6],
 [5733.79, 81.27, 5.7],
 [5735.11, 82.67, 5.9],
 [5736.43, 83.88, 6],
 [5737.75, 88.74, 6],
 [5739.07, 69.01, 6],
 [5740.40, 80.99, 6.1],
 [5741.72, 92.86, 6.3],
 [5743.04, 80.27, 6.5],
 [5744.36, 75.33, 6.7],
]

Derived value 0.8 angstrom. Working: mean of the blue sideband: 74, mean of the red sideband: 79.4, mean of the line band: 74.6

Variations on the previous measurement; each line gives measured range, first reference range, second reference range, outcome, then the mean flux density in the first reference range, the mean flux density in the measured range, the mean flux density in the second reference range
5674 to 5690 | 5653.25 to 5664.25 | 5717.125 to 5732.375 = 0.44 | 74.2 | 74.4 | 80.8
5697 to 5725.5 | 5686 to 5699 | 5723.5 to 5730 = 0.18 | 73.3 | 77.2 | 81.3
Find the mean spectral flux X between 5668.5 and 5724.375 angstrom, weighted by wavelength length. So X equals 75.1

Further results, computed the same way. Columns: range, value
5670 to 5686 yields 73.9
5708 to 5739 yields 79.6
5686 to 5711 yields 74.2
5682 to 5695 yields 72.7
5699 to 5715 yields 75.8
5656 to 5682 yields 74.1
